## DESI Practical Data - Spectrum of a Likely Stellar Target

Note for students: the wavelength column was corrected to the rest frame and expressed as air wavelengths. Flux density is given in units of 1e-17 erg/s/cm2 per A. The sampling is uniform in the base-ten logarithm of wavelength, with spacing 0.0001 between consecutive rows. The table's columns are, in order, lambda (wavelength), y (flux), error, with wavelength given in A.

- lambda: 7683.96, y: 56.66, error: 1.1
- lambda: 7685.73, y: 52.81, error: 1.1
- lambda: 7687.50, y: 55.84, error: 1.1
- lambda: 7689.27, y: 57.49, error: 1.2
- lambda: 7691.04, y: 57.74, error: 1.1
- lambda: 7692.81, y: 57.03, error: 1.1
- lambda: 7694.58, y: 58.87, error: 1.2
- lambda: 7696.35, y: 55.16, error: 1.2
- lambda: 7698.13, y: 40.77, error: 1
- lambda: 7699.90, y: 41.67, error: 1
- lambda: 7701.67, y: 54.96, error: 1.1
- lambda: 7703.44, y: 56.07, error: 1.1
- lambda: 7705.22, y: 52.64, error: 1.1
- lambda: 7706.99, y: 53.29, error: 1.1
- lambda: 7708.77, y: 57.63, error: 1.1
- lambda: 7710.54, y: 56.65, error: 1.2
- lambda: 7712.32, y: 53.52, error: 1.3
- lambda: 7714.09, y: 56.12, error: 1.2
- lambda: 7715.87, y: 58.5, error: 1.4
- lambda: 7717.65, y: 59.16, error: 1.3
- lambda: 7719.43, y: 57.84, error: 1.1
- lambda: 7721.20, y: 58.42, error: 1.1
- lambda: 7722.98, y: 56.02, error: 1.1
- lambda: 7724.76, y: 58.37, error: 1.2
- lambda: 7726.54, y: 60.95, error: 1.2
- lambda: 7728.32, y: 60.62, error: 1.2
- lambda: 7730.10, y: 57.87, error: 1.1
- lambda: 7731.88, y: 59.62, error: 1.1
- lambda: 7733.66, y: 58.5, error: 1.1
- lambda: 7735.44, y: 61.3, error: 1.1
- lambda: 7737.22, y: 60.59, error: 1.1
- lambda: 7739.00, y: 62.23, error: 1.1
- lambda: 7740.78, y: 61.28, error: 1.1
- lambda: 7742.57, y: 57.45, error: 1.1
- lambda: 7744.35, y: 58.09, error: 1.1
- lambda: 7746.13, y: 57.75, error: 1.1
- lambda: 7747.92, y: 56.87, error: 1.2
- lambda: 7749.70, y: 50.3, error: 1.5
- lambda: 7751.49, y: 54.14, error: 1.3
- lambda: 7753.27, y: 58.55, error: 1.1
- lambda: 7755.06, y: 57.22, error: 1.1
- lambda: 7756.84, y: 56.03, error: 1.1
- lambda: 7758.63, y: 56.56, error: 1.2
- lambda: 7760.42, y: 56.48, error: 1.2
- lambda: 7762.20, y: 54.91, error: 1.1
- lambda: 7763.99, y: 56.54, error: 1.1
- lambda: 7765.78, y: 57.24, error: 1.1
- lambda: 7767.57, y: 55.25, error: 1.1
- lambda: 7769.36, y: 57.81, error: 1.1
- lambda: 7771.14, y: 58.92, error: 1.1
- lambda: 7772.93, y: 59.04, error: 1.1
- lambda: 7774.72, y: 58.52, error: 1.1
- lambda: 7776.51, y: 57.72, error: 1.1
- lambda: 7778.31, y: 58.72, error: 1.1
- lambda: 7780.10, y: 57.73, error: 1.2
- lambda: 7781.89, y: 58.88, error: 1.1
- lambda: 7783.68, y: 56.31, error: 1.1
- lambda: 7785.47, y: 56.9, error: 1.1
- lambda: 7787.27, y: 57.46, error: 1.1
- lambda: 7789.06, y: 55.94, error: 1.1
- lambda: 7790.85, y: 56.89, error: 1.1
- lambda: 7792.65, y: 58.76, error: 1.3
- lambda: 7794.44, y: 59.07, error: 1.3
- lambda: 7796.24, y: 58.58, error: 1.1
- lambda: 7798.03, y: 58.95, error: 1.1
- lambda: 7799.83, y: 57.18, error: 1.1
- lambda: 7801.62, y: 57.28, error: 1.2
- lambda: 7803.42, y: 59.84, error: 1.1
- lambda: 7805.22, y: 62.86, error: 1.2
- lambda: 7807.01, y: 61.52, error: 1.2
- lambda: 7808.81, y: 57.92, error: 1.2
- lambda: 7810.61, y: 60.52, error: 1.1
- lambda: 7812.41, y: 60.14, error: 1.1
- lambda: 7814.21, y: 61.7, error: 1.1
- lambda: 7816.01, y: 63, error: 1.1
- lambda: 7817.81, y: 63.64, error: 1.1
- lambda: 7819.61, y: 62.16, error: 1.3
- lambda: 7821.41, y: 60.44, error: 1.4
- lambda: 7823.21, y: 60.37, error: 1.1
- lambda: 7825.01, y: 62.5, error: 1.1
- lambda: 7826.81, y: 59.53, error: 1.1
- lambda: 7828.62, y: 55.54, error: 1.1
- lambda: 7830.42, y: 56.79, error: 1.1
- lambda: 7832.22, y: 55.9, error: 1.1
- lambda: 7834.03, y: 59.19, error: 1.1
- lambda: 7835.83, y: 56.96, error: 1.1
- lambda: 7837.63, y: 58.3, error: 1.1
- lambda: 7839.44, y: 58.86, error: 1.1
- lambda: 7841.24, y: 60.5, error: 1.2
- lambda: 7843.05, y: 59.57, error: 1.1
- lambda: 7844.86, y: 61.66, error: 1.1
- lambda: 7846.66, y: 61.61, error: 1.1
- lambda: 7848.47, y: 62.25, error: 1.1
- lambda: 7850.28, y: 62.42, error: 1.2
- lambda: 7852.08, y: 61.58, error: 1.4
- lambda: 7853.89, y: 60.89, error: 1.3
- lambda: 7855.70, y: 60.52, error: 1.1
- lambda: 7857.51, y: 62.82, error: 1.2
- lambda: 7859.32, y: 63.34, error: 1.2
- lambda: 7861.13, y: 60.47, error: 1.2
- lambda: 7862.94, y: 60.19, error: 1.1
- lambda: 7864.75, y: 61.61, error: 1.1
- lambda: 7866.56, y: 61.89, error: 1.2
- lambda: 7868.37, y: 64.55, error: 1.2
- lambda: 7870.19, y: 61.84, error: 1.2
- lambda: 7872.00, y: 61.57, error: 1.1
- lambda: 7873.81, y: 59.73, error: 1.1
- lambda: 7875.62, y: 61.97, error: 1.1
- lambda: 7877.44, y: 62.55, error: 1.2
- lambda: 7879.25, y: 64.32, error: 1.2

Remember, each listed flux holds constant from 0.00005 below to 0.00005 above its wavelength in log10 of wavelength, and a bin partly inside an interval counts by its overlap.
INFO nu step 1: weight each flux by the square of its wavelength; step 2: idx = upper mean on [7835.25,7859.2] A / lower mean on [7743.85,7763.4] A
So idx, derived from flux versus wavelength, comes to 1.1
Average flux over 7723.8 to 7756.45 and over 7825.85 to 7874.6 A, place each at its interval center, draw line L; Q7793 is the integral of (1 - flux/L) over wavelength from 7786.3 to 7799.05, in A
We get 0.3 A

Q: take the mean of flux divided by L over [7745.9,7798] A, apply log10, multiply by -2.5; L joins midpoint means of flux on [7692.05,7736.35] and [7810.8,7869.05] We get 0.02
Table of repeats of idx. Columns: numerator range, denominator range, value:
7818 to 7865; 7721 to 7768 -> 1.07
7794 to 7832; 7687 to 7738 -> 1.09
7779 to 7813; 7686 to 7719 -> 1.10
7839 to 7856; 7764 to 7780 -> 1.08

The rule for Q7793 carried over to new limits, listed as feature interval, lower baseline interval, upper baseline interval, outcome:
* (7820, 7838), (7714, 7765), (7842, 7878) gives 0.6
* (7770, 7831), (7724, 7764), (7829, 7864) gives 0.0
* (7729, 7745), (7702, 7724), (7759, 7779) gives -0.8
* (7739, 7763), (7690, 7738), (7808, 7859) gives 0.3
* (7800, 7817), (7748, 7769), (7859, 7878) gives -0.5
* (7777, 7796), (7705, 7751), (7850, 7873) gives 0.6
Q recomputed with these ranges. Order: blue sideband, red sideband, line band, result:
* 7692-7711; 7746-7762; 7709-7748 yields -0.08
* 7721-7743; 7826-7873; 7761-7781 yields 0.04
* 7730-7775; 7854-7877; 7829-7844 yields 0.05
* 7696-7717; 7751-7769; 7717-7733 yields -0.09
